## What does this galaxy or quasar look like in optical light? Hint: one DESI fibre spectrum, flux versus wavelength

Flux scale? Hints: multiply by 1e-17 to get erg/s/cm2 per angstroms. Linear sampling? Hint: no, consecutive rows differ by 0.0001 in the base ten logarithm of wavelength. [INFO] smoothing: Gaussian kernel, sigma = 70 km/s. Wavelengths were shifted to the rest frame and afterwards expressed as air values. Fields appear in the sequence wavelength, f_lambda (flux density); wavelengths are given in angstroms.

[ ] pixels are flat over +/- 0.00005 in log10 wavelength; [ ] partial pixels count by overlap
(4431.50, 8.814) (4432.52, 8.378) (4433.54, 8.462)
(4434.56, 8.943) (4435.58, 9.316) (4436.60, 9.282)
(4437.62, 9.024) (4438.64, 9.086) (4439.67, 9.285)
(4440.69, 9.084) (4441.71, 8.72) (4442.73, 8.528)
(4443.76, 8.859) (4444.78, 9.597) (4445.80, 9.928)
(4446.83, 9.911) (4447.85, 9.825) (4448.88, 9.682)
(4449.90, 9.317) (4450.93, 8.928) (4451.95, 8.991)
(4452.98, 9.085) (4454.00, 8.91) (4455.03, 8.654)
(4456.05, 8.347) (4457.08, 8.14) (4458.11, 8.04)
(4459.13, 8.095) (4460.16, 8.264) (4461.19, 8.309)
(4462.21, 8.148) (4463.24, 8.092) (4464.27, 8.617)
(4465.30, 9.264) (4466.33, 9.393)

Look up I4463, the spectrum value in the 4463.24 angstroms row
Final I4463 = 8.092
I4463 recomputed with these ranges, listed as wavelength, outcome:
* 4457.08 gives 8.14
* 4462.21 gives 8.148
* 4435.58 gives 9.316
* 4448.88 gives 9.682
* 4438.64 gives 9.086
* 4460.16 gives 8.264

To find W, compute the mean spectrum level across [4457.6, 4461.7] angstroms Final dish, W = 8.19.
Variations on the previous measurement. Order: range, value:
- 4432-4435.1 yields 8.61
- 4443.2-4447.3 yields 9.55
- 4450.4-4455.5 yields 8.91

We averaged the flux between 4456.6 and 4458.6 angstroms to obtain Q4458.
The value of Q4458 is 8.08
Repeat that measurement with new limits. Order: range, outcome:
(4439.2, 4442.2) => 9.04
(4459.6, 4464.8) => 8.28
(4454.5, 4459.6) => 8.26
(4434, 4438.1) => 9.15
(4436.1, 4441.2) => 9.15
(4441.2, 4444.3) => 8.71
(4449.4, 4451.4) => 9.1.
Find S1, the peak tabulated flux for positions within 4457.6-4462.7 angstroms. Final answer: 8.309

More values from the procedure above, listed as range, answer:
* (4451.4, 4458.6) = 9.085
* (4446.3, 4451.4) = 9.911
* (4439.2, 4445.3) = 9.597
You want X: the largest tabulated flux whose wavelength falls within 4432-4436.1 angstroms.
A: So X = 9.316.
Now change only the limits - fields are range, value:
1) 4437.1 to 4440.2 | 9.285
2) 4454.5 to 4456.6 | 8.654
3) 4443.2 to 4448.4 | 9.928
